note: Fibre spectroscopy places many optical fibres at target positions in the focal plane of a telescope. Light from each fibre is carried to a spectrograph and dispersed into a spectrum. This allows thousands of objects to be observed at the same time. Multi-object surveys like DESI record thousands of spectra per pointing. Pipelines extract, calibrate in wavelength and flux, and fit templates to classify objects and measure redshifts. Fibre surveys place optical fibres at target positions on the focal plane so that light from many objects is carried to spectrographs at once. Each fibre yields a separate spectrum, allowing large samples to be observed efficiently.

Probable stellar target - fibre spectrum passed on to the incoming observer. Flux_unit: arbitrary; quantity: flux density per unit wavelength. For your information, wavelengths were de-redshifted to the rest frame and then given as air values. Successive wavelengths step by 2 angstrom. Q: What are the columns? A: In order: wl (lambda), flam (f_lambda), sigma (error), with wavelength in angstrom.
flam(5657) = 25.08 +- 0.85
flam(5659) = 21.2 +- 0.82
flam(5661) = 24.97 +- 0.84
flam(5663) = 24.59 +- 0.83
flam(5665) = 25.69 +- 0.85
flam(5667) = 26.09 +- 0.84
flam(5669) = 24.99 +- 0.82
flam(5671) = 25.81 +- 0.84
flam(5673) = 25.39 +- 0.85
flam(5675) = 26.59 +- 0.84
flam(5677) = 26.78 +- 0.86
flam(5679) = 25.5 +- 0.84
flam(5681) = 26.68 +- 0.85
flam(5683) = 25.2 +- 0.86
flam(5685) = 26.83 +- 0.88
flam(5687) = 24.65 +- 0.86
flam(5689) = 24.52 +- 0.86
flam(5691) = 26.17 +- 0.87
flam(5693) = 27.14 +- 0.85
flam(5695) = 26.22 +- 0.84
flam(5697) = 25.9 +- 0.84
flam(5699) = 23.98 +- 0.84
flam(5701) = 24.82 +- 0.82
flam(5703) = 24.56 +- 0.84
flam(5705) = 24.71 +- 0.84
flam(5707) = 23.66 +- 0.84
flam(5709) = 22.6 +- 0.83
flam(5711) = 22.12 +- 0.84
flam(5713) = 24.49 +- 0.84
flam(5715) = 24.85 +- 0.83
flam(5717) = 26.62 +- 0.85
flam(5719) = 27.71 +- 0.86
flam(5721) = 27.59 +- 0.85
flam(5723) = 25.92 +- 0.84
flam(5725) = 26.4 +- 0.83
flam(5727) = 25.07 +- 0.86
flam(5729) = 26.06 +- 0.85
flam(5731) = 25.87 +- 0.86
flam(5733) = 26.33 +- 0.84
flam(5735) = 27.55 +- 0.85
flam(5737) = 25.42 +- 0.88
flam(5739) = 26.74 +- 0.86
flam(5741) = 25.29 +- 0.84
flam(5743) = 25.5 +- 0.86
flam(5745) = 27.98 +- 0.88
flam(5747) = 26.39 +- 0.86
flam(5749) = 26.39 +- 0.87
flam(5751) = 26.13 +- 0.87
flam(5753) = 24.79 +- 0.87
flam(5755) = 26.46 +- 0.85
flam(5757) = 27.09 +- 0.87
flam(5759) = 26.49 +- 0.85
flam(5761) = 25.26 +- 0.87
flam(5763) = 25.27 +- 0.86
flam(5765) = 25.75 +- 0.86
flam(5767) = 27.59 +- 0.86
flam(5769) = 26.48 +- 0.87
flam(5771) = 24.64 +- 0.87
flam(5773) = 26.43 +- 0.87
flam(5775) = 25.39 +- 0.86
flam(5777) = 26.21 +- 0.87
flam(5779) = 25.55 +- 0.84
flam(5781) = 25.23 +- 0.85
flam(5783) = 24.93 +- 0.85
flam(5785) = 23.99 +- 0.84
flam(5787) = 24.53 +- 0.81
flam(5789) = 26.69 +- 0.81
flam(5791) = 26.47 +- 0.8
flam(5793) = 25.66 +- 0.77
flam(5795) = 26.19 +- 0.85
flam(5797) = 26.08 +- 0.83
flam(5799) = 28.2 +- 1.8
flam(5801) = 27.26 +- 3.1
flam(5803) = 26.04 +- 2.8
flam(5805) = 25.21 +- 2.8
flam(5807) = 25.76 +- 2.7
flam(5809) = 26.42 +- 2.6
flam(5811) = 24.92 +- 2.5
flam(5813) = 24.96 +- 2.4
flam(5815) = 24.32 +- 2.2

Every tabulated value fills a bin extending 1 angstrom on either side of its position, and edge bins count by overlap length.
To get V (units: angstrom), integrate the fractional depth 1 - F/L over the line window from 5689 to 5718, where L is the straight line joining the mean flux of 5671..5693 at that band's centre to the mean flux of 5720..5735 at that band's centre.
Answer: 1.4 angstrom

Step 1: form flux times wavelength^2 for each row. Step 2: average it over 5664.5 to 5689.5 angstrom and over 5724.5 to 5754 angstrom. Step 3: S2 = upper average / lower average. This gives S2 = 1.04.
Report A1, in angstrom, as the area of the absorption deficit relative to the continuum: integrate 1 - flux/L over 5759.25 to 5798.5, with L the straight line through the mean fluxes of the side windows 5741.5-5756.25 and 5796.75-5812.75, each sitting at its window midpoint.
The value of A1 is 0.7 angstrom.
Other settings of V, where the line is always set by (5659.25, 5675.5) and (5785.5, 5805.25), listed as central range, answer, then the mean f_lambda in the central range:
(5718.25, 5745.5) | -0.6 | 26.3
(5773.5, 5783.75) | 0.2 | 25.5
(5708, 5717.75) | 0.6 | 24.1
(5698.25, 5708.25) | 0.5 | 24.3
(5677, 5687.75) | -0.2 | 25.9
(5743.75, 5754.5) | -0.2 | 26.3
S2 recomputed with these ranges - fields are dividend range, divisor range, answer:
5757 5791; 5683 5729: 1.04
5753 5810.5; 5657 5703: 1.06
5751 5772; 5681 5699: 1.03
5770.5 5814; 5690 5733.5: 1.04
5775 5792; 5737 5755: 0.99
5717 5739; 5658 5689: 1.06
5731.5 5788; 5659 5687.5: 1.05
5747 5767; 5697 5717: 1.10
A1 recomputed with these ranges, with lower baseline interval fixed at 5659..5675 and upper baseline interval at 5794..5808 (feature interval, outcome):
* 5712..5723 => -0.25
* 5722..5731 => -0.05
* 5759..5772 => 0.09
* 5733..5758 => -0.41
